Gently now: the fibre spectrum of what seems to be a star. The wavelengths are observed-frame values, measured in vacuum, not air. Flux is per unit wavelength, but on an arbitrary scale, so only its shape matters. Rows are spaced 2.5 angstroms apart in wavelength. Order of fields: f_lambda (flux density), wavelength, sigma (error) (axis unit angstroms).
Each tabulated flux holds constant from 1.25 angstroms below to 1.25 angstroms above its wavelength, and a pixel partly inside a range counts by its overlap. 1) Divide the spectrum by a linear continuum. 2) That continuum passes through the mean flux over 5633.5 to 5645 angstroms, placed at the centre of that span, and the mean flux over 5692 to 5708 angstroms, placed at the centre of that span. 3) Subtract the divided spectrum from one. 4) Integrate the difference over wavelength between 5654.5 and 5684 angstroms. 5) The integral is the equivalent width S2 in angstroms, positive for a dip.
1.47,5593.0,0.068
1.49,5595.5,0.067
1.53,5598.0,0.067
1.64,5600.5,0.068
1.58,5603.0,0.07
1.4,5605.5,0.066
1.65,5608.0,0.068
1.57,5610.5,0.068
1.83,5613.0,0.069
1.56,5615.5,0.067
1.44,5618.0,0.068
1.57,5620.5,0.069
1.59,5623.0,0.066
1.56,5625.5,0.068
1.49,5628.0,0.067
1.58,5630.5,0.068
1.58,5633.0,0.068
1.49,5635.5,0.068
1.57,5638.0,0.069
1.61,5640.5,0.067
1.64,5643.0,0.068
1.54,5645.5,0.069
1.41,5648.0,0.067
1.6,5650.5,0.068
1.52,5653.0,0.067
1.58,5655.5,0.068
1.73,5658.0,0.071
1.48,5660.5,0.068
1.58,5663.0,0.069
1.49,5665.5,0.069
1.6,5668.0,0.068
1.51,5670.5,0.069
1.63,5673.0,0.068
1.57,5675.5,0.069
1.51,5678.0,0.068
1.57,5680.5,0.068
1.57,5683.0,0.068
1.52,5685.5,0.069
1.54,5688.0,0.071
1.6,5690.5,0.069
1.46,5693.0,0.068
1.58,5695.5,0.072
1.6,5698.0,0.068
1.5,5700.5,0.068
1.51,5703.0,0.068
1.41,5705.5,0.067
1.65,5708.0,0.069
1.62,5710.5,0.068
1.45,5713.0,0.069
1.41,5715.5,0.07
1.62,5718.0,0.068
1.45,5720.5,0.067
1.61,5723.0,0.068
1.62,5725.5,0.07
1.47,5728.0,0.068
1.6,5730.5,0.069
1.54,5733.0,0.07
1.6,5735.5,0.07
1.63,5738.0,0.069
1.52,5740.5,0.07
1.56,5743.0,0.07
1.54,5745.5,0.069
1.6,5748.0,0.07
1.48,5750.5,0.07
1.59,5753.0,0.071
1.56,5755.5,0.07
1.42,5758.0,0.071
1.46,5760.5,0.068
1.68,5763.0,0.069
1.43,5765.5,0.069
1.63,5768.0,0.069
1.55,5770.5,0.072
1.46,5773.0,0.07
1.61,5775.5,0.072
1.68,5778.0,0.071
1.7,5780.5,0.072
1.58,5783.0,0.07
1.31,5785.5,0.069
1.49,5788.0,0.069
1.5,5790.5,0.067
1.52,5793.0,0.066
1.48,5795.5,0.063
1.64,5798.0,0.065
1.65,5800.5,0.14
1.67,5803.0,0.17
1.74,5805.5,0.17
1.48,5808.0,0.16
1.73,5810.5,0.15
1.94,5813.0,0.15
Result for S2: -0.37 angstroms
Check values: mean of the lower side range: 1.58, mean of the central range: 1.57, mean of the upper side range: 1.52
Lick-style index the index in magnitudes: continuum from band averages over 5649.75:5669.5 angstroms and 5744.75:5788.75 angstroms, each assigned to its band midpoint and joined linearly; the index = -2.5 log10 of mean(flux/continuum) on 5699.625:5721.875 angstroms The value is 0.031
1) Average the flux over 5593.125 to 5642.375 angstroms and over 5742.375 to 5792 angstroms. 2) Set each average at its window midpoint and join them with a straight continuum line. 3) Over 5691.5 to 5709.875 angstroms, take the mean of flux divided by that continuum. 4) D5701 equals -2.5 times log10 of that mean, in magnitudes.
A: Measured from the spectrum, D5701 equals 0.01 mag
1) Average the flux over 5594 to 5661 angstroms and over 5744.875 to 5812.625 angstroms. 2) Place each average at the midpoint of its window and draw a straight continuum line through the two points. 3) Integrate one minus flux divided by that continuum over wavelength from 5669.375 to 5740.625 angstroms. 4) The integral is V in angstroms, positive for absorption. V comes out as 0.8 angstroms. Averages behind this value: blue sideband 1.56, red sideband 1.57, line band 1.55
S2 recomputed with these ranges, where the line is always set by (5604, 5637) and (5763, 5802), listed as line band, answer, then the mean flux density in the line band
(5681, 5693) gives 0.1 angstroms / 1.55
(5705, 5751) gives 0.2 angstroms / 1.55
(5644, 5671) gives 0.2 angstroms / 1.55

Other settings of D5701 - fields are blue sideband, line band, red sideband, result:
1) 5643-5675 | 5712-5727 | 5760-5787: 0.021 mag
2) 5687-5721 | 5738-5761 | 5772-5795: 0.001 mag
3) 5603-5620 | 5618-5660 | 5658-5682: 0.004 mag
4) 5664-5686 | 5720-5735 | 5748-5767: -0.015 mag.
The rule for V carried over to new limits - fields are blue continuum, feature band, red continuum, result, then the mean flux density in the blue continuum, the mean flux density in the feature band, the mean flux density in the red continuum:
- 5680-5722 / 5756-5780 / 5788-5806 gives 0.28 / 1.53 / 1.55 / 1.59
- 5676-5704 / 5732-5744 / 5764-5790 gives -0.21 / 1.54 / 1.57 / 1.54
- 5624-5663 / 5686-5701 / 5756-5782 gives 0.12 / 1.56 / 1.55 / 1.56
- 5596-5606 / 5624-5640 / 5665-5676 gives 0.04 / 1.54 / 1.55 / 1.56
